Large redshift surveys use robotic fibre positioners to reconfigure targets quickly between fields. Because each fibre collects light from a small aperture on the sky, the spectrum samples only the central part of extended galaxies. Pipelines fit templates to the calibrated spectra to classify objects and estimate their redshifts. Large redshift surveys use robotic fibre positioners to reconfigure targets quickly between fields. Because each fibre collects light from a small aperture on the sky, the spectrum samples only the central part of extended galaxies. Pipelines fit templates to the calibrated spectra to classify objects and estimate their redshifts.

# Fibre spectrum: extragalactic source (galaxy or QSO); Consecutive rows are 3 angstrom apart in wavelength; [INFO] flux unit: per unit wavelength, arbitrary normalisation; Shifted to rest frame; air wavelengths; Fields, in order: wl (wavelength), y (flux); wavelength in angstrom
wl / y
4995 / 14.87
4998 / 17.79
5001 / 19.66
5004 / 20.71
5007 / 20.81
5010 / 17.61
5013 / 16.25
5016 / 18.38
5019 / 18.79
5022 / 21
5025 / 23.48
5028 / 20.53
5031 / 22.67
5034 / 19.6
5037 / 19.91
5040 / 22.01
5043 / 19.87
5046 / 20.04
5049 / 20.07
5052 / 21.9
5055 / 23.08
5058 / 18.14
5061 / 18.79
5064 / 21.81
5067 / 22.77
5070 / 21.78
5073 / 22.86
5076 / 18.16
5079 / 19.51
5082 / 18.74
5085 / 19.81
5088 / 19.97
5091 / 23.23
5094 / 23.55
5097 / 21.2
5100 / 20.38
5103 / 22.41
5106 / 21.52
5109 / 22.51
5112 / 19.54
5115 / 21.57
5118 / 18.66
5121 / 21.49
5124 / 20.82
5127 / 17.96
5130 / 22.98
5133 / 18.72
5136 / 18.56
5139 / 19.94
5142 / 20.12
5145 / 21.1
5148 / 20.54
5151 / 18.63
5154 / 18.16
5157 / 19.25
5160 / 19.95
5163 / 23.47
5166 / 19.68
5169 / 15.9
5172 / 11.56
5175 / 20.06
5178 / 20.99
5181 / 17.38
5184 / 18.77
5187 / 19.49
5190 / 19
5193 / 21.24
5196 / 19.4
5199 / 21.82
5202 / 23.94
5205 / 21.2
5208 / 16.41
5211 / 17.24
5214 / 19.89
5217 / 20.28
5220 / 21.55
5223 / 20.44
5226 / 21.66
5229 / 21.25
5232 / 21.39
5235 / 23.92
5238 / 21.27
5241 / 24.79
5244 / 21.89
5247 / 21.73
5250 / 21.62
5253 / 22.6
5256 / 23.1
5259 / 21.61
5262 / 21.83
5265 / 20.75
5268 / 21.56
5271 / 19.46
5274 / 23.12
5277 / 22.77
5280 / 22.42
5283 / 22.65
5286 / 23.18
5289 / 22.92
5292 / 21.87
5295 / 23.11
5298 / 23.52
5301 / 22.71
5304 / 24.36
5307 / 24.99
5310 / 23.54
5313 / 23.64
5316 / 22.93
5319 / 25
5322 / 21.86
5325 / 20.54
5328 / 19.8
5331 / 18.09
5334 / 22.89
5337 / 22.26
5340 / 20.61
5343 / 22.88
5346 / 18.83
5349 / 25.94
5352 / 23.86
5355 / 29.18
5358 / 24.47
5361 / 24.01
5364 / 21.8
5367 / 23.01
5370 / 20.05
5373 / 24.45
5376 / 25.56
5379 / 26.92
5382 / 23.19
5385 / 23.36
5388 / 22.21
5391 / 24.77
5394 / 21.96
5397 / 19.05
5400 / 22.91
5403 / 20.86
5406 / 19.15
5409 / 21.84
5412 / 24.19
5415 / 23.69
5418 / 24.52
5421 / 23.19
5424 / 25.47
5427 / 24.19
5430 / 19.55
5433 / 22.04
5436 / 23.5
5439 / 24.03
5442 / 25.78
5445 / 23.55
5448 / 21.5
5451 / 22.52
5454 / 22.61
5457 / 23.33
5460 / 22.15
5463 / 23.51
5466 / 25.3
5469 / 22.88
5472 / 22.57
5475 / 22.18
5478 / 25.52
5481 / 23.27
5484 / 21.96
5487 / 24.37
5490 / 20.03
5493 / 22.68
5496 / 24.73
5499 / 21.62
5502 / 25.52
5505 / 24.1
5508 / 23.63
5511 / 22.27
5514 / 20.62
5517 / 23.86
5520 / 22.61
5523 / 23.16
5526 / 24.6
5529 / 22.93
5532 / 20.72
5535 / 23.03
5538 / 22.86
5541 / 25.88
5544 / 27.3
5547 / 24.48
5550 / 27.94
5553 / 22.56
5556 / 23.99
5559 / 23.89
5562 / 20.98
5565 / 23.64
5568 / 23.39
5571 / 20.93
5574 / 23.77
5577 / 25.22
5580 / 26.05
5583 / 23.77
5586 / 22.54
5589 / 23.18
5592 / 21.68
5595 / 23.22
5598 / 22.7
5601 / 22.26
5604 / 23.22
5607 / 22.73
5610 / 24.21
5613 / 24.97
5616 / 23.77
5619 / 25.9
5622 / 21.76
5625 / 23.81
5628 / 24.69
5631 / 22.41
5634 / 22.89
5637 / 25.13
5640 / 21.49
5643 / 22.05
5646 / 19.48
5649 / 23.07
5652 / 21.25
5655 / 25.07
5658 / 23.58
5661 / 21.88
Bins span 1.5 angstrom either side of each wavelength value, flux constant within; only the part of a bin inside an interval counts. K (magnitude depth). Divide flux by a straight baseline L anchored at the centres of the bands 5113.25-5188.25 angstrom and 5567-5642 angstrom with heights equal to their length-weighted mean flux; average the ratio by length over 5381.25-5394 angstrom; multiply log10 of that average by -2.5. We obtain -0.08 mag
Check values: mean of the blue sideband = 19.4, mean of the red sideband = 23.4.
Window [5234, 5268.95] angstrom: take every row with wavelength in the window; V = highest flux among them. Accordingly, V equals 24.79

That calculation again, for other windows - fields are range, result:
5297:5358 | 29.18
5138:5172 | 23.47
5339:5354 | 25.94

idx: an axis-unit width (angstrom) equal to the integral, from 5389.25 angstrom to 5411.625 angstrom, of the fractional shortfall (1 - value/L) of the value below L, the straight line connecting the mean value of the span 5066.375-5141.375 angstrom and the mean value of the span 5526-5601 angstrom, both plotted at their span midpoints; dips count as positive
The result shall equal 0.9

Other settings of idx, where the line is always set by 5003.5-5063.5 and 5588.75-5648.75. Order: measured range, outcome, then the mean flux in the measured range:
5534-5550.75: -1.8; 25.2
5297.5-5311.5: -1.5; 23.8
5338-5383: -3.8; 23.6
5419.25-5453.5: -1.6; 23.2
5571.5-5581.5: -0.8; 24.6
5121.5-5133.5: 0.2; 20.4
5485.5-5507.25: -0.8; 23.3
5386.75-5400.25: -0.1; 22.1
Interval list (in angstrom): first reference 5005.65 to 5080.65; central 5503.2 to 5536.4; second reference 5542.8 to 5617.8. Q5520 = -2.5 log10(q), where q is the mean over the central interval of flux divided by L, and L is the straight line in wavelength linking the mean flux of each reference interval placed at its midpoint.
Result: 0.02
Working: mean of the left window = 20.4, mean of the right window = 23.7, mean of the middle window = 22.9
